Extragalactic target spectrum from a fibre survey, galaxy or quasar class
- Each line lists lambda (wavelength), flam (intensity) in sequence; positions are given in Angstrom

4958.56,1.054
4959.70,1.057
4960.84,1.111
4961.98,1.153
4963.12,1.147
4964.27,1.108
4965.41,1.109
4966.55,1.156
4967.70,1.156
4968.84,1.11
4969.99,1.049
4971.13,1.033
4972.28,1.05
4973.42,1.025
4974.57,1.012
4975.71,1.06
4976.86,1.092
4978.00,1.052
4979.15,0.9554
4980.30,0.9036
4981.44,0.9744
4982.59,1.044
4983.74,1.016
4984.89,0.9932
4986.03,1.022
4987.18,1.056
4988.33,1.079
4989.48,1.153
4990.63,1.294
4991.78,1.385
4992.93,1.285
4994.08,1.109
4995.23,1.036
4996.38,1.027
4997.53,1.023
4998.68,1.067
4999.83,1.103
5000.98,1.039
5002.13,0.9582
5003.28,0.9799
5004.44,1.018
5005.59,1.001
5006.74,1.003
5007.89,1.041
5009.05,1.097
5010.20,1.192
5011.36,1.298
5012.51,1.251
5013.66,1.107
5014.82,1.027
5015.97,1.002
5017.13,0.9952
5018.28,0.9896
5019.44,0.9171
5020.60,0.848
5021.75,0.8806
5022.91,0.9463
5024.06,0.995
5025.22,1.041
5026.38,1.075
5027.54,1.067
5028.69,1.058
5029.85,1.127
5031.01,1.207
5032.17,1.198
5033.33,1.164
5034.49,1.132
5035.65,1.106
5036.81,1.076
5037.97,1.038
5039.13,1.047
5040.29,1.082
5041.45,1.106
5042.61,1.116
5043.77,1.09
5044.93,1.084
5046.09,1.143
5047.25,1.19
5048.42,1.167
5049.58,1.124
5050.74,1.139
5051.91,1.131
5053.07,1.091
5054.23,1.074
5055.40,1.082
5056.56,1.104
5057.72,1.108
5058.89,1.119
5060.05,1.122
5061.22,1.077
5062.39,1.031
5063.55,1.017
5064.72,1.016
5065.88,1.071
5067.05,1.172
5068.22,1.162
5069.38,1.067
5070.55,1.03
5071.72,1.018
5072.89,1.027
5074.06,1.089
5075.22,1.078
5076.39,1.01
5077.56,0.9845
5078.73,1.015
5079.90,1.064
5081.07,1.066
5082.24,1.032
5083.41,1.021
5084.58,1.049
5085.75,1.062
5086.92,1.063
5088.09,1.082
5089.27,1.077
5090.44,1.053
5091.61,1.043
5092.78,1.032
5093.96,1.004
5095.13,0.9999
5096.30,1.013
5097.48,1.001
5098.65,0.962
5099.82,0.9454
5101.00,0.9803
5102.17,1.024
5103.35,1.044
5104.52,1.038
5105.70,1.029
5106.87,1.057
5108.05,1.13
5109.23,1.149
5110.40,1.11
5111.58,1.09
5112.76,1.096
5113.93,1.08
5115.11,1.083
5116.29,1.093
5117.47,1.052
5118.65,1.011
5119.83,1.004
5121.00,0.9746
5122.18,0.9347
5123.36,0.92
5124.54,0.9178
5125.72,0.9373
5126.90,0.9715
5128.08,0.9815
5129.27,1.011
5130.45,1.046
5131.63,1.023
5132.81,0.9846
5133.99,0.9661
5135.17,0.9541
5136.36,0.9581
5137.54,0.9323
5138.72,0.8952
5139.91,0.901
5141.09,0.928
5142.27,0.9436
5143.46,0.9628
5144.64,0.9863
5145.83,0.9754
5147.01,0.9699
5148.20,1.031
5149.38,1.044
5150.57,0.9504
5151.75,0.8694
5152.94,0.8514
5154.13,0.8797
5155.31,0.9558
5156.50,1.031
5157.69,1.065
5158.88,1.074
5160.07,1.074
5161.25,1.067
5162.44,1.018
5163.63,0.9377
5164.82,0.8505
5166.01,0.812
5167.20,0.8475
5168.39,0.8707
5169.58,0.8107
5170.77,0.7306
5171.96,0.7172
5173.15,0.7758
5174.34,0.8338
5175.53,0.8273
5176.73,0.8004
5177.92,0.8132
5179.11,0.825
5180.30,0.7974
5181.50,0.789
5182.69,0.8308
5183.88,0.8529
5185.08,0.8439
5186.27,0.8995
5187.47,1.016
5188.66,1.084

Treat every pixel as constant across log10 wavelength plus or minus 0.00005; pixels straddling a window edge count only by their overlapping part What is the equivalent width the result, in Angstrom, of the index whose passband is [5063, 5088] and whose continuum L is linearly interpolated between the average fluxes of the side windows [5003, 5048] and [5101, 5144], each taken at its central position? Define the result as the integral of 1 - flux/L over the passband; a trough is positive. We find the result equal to -0.4 Angstrom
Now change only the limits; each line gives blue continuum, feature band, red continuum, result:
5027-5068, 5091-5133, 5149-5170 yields -0.4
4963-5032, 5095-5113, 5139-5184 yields -1.6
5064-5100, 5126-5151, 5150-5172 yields -0.4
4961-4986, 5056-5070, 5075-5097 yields -0.6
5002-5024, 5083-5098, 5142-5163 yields -0.5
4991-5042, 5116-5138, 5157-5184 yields -1.3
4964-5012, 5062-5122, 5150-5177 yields -4.7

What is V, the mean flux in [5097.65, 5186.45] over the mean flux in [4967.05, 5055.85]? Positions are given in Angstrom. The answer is 0.9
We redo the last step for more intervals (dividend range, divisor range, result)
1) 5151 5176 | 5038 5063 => 0.82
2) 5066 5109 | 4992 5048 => 0.97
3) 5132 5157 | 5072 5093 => 0.91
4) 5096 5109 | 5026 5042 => 0.93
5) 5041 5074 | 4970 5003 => 1.03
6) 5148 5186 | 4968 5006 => 0.84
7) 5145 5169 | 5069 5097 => 0.92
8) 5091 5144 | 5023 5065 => 0.92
